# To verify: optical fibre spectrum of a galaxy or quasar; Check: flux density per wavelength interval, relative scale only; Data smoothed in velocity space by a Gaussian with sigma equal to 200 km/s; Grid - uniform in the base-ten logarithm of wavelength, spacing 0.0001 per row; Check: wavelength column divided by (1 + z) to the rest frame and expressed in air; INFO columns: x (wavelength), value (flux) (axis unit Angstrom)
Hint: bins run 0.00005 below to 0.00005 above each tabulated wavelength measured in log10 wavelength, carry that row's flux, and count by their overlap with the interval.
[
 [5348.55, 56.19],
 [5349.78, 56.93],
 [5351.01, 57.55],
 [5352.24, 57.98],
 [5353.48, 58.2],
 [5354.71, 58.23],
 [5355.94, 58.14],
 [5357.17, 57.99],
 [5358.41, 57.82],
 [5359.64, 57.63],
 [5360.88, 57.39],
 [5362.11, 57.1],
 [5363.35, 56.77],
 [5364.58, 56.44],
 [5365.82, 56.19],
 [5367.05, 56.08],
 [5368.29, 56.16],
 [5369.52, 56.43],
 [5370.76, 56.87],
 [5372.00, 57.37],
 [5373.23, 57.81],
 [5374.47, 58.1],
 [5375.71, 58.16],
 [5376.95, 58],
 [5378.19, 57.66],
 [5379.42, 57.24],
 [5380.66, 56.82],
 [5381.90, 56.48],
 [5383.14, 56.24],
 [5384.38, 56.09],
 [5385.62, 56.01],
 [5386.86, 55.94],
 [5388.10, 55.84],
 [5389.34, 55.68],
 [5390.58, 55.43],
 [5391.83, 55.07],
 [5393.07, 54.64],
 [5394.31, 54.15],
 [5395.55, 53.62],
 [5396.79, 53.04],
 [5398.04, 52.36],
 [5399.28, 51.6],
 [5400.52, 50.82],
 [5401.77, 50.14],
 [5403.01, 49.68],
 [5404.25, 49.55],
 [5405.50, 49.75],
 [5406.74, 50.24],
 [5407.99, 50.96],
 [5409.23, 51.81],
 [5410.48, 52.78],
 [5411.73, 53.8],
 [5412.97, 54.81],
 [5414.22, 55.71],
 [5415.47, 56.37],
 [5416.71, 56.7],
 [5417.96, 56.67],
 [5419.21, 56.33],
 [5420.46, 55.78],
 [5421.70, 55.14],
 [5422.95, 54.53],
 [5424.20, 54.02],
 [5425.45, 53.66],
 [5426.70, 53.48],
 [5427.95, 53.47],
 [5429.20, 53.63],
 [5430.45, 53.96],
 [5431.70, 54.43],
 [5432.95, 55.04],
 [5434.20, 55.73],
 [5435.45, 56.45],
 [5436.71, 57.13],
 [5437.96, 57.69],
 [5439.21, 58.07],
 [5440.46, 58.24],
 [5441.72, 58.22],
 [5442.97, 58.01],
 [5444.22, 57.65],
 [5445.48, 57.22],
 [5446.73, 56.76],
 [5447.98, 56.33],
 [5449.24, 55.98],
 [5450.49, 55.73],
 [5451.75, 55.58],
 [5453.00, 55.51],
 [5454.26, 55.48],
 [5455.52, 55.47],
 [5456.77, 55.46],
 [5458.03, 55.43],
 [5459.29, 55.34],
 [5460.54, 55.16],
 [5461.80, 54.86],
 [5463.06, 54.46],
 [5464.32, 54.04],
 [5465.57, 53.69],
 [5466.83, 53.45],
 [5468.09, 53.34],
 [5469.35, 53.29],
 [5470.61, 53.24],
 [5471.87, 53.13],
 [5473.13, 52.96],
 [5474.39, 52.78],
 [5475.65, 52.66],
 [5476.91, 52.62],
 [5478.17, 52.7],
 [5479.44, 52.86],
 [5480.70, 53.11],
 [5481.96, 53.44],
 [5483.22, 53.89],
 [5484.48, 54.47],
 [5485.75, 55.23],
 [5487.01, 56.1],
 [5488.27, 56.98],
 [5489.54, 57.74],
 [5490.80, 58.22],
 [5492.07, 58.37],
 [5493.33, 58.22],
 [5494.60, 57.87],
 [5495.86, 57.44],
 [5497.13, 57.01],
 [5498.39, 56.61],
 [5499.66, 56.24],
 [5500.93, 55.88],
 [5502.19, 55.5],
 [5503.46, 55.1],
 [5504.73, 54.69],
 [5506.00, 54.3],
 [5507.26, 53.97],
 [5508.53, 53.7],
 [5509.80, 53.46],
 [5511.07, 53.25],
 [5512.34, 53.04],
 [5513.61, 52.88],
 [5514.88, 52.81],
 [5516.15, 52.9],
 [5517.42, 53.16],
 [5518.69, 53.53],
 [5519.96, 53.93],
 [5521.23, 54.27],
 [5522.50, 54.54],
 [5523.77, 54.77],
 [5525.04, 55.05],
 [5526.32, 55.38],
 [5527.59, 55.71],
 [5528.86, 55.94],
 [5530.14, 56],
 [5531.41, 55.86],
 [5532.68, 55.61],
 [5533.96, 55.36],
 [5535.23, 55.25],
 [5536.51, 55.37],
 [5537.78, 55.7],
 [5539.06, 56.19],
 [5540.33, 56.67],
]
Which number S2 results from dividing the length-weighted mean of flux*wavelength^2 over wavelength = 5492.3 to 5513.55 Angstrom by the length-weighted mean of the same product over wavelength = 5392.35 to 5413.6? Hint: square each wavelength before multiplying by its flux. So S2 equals 1.10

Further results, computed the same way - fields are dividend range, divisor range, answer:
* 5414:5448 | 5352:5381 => 1.00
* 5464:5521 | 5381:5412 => 1.06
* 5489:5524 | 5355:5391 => 1.02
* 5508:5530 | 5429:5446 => 0.98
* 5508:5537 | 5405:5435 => 1.04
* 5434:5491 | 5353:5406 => 1.02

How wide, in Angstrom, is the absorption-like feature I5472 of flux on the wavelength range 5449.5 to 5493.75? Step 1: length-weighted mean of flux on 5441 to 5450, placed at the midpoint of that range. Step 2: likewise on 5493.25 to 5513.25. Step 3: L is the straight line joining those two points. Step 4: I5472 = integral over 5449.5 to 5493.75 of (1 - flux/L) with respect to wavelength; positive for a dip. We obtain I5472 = 1.2 Angstrom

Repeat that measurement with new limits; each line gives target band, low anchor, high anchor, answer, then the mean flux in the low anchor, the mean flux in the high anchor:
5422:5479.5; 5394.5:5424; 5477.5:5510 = -0.7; 53.2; 55.5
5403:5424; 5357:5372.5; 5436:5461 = 1.1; 56.9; 56.5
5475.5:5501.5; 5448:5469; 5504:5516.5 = -0.7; 54.9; 53.5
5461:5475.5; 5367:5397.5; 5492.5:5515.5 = 0.5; 56.2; 55.1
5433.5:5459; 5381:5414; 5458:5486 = -1.4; 53.4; 53.7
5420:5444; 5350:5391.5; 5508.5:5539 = 0.2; 57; 54.5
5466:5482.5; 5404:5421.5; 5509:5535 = 0.3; 53.8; 54.4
